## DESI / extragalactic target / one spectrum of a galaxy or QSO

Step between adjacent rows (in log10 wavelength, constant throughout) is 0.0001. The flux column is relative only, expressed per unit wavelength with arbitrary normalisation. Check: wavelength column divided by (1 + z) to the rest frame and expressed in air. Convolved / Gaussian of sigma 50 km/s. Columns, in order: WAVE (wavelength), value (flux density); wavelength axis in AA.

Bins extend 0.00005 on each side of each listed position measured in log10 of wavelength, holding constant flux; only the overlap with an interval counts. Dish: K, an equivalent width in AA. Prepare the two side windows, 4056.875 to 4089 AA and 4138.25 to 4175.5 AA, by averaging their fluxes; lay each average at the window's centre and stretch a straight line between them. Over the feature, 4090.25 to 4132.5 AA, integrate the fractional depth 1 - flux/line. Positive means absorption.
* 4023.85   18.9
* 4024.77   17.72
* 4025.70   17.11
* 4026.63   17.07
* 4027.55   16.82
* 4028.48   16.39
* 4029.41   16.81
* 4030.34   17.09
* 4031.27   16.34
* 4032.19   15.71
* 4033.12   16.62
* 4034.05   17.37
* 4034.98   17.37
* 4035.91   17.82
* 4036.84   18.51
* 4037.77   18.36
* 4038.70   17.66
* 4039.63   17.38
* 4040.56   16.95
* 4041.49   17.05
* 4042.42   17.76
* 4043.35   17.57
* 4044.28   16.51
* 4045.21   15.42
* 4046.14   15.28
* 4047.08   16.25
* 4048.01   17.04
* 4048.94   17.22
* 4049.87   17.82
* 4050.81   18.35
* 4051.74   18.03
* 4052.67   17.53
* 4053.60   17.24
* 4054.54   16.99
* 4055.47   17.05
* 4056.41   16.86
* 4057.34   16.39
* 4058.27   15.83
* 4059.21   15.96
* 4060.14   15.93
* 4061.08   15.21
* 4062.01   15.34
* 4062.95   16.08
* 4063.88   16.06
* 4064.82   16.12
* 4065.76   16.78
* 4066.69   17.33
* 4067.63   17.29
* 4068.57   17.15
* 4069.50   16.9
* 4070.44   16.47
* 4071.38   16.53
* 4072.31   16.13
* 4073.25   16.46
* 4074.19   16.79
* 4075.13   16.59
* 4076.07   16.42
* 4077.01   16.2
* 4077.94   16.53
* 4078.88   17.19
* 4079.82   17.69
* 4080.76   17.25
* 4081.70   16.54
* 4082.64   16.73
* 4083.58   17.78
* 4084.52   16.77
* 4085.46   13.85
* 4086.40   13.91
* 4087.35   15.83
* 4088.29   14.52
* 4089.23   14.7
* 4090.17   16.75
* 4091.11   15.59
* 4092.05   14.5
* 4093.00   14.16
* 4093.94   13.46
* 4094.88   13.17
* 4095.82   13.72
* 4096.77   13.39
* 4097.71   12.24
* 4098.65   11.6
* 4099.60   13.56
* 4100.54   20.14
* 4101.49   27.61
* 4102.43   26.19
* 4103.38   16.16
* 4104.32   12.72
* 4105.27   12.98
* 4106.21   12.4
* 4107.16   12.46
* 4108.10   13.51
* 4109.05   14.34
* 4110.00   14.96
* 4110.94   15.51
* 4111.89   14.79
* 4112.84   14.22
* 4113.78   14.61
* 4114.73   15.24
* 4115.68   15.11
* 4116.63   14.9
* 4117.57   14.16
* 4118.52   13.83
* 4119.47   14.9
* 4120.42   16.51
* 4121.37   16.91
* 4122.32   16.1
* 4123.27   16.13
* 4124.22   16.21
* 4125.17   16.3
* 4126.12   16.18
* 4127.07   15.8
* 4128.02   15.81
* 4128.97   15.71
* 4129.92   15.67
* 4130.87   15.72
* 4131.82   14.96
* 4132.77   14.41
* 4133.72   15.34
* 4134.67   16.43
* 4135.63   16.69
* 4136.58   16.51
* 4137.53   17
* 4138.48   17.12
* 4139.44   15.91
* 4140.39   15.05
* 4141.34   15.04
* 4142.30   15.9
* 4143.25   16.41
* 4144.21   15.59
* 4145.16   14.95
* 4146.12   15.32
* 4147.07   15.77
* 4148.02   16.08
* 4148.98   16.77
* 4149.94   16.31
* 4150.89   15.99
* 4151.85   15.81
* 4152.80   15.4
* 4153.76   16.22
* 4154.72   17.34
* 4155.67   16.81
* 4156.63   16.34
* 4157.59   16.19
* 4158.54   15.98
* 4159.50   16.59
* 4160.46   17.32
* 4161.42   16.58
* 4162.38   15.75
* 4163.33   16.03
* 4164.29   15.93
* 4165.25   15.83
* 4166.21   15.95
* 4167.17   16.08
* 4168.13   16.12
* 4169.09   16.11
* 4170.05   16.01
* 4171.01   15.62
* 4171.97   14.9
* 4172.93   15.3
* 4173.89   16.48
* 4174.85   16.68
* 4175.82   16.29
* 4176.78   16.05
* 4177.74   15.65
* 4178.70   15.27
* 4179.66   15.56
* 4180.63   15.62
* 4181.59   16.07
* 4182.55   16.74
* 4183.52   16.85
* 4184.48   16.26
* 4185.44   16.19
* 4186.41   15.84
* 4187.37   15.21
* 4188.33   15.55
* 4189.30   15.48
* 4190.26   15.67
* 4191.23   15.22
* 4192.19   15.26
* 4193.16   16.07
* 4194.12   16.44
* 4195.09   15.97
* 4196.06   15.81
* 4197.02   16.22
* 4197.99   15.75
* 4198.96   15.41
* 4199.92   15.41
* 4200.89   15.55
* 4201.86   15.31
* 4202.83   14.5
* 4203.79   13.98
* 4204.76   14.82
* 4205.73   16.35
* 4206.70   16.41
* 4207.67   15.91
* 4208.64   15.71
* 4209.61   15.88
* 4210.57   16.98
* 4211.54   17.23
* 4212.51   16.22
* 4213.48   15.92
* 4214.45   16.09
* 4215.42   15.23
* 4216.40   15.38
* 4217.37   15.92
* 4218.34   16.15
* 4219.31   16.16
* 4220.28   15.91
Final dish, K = 2.2 AA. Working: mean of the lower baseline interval 16.3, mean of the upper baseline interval 16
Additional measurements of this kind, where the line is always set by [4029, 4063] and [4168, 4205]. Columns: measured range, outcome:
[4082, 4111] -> 2.0 AA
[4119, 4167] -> 0.2 AA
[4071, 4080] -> 0.0 AA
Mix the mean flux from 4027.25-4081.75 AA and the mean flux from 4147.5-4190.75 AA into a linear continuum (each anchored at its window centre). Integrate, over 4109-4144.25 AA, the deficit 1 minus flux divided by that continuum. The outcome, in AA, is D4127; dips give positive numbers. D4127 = 1.61 AA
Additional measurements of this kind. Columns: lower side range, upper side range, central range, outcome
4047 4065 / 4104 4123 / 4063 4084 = -1.0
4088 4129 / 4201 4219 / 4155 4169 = -0.6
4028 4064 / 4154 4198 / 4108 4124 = 1.3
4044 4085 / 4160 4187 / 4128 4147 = 0.6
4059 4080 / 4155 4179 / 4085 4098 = 1.7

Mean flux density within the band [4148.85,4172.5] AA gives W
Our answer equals 16.1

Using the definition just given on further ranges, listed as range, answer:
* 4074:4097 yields 15.6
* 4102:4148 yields 15.5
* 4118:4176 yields 16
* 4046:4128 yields 16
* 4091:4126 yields 15.3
